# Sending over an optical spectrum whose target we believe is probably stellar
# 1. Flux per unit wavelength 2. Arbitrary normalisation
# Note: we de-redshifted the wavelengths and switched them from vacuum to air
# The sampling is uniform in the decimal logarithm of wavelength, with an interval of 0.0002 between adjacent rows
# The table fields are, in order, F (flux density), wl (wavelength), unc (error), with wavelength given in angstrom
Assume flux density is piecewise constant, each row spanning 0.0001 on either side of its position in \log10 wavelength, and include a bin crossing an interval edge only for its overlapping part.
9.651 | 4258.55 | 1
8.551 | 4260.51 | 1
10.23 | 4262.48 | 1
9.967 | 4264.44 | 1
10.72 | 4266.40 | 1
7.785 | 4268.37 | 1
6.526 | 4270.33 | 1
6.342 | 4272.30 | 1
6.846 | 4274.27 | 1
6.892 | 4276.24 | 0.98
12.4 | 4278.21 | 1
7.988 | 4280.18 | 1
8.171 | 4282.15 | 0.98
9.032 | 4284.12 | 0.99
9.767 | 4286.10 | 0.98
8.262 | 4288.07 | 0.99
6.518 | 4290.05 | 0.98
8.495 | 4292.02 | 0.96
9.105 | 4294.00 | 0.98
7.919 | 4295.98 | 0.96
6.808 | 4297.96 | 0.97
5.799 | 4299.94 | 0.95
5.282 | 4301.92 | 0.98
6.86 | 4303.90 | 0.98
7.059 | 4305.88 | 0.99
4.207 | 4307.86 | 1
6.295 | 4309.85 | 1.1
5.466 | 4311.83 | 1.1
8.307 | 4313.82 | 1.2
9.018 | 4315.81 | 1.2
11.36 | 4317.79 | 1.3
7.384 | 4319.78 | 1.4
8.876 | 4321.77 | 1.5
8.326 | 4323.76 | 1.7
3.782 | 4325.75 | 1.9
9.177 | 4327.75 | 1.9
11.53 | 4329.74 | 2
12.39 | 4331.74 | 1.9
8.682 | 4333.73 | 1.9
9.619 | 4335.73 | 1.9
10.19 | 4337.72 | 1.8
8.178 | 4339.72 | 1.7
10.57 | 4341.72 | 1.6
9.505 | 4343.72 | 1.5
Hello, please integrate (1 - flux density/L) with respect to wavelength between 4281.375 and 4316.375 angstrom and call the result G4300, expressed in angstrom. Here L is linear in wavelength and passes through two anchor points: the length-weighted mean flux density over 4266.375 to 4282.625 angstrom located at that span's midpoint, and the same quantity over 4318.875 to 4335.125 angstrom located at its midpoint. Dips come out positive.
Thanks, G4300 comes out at 4.4 angstrom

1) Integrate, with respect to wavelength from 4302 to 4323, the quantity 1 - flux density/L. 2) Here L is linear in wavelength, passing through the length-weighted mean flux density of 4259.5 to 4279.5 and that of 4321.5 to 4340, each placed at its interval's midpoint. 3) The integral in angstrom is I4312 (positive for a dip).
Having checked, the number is 3.7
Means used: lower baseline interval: 8.62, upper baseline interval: 9.12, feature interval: 7.4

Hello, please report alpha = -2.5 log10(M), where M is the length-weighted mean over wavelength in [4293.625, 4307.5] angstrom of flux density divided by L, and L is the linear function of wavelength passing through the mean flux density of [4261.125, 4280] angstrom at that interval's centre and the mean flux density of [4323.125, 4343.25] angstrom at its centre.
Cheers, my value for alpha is 0.30 mag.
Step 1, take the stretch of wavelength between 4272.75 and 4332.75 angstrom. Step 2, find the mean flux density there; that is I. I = 7.96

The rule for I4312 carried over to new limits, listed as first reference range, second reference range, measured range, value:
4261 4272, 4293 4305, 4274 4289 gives -1.5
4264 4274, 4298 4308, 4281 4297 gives -3.5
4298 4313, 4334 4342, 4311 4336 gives -2.8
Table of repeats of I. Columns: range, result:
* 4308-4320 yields 7.74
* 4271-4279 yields 7.95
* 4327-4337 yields 10.3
